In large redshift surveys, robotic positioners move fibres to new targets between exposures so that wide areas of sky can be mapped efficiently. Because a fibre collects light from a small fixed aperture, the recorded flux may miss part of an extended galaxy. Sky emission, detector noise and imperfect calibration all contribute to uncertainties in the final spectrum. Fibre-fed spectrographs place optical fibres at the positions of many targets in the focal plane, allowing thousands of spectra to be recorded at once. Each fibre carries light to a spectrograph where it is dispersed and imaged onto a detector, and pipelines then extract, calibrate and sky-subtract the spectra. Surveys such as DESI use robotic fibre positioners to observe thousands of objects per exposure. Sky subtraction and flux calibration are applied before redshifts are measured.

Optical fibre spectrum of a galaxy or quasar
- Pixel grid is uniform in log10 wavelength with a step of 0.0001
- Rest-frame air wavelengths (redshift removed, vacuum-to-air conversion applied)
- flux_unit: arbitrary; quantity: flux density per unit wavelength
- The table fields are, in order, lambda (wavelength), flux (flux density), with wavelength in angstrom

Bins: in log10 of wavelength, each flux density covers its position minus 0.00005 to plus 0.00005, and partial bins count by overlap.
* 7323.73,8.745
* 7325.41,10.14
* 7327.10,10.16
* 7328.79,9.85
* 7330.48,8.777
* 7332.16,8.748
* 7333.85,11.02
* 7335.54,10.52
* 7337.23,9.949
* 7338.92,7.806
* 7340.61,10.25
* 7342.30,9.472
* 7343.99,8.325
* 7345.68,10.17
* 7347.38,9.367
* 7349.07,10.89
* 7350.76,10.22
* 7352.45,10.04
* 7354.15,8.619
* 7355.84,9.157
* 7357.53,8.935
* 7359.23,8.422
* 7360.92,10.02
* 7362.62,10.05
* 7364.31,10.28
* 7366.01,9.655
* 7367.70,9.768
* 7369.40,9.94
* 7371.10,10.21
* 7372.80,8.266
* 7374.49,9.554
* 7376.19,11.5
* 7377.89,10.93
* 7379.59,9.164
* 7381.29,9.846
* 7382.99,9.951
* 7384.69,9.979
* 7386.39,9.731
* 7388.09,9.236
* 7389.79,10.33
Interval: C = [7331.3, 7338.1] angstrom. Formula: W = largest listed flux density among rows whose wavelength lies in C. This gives 11.02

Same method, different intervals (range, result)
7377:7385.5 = 10.93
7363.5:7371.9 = 10.28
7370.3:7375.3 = 10.21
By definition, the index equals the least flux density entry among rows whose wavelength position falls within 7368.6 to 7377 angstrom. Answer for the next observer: 8.266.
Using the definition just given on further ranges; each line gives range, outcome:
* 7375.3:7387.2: 9.164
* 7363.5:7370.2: 9.655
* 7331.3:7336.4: 8.748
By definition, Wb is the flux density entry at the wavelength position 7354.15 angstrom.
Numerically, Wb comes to 8.619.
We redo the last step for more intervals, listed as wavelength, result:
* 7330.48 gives 8.777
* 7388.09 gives 9.236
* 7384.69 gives 9.979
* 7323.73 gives 8.745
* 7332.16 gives 8.748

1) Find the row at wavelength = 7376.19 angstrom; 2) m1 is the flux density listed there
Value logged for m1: 11.5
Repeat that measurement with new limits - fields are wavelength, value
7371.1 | 10.21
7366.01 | 9.655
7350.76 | 10.22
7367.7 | 9.768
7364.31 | 10.28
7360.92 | 10.02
